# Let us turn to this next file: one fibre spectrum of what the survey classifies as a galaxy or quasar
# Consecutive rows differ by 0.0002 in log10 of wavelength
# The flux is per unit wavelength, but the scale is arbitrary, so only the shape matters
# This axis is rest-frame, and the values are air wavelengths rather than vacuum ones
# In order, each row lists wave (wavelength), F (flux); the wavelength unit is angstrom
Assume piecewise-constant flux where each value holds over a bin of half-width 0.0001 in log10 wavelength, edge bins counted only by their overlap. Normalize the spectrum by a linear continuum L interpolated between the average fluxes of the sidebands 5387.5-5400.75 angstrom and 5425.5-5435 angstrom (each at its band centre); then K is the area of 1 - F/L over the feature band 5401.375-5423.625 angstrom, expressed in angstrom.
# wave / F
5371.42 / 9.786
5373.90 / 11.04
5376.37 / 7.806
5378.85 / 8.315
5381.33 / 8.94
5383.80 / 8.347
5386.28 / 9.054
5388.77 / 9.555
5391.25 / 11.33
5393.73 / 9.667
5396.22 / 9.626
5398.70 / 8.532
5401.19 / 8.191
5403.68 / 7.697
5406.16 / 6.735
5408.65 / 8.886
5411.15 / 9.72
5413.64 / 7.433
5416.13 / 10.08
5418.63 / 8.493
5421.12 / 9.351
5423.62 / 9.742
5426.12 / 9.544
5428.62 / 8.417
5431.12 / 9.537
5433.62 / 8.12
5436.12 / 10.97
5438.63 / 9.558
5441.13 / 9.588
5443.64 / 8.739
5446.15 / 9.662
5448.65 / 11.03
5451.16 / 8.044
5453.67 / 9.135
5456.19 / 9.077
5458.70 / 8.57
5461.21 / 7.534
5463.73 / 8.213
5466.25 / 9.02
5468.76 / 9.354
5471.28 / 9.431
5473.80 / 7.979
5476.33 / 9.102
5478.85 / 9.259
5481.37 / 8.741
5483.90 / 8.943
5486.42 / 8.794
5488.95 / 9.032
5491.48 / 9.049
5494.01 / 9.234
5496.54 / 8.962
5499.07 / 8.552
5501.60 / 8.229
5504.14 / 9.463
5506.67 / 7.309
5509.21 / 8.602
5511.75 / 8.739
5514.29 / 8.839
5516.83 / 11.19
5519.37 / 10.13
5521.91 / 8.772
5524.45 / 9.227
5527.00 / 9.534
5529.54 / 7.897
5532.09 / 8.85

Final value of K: 1.6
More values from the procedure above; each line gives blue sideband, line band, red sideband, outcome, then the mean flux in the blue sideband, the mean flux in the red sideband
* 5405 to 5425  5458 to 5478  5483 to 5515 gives 0.2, 8.82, 8.75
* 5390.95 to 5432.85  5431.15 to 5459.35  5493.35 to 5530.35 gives -1.2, 8.94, 8.99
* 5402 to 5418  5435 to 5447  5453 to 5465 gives -1.8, 8.42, 8.47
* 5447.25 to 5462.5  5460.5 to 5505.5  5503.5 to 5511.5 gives -1.0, 8.91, 8.41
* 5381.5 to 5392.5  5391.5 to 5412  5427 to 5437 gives 1.5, 9.52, 9.21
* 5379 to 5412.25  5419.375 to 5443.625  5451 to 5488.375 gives -1.4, 8.92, 8.77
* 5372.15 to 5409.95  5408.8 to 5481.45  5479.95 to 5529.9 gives -1.1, 8.93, 8.98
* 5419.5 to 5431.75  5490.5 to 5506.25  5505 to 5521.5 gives 0.6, 9.28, 9.13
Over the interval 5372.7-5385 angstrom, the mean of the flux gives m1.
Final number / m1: 8.89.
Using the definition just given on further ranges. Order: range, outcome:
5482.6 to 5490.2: 8.92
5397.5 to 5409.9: 8.01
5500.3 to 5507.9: 8.34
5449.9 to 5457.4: 8.74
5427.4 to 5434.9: 8.71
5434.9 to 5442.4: 10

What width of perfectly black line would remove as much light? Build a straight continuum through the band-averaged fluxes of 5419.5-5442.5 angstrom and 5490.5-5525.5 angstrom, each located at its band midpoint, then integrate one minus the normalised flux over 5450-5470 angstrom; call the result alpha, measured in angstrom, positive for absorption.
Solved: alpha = 1.38 angstrom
